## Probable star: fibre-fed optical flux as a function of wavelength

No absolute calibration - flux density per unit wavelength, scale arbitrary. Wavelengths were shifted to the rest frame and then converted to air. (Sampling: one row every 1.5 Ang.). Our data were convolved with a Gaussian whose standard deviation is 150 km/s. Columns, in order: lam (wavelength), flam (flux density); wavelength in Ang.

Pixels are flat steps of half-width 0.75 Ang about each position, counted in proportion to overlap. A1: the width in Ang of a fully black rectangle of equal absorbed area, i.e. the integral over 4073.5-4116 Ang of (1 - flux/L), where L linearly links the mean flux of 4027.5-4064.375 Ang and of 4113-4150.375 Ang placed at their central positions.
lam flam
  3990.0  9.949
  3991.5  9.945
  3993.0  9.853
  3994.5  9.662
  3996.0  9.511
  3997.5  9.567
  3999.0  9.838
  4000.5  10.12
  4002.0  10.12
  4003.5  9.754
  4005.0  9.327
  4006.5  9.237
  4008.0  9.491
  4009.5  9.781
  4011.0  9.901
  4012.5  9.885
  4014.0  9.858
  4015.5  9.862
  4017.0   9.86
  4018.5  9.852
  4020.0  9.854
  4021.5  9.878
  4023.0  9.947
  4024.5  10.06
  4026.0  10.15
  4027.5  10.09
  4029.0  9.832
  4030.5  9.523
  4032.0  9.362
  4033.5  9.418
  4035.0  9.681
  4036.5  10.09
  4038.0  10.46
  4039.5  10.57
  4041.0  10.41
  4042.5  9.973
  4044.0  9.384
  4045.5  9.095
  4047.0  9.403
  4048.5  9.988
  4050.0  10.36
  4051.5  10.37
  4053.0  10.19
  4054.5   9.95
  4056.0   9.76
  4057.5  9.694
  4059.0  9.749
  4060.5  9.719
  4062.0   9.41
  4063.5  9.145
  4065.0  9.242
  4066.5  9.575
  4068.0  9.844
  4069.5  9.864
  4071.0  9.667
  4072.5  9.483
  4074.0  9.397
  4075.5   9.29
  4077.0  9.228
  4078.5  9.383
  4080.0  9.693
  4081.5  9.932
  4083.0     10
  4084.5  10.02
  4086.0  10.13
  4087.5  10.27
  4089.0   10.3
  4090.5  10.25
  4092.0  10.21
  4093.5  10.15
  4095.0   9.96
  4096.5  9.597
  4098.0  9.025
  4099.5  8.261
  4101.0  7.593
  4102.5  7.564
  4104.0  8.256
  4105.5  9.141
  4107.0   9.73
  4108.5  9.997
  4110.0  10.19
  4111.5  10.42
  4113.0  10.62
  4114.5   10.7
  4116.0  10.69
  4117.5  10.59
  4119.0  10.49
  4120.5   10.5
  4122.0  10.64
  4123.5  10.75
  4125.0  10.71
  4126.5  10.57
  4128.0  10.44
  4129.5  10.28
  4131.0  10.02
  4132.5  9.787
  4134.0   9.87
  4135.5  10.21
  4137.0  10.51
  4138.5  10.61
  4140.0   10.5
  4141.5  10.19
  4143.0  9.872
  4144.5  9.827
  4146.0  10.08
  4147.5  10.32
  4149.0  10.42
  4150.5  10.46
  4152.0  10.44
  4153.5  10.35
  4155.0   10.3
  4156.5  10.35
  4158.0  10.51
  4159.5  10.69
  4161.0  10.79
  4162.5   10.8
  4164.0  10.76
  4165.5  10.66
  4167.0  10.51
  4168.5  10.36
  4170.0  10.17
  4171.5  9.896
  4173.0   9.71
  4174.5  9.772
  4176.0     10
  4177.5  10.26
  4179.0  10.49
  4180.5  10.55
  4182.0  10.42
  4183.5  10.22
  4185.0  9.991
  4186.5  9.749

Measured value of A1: 2.1 Ang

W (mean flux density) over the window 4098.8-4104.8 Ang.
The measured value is 7.93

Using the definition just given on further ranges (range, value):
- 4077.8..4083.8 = 9.76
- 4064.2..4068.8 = 9.55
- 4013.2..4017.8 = 9.86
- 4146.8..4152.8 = 10.4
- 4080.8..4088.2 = 10.1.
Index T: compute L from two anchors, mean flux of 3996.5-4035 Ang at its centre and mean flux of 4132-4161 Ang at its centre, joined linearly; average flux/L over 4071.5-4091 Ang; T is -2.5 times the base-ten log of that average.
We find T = 0.03 mag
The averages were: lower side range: 9.78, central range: 9.79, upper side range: 10.3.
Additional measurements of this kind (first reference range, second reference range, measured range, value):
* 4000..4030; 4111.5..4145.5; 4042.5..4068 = 0.04 mag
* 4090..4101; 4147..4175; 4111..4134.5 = -0.06 mag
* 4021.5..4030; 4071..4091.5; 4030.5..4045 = 0.01 mag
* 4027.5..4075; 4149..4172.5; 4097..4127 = 0.04 mag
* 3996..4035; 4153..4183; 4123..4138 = -0.01 mag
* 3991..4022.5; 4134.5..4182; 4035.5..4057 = -0.01 mag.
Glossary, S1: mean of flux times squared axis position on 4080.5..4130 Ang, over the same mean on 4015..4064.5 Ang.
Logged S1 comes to 1.0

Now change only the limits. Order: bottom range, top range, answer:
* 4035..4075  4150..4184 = 1.12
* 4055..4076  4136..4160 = 1.12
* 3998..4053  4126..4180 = 1.11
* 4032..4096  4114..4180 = 1.10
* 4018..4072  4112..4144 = 1.10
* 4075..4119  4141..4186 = 1.10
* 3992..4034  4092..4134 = 1.06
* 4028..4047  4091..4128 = 1.04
